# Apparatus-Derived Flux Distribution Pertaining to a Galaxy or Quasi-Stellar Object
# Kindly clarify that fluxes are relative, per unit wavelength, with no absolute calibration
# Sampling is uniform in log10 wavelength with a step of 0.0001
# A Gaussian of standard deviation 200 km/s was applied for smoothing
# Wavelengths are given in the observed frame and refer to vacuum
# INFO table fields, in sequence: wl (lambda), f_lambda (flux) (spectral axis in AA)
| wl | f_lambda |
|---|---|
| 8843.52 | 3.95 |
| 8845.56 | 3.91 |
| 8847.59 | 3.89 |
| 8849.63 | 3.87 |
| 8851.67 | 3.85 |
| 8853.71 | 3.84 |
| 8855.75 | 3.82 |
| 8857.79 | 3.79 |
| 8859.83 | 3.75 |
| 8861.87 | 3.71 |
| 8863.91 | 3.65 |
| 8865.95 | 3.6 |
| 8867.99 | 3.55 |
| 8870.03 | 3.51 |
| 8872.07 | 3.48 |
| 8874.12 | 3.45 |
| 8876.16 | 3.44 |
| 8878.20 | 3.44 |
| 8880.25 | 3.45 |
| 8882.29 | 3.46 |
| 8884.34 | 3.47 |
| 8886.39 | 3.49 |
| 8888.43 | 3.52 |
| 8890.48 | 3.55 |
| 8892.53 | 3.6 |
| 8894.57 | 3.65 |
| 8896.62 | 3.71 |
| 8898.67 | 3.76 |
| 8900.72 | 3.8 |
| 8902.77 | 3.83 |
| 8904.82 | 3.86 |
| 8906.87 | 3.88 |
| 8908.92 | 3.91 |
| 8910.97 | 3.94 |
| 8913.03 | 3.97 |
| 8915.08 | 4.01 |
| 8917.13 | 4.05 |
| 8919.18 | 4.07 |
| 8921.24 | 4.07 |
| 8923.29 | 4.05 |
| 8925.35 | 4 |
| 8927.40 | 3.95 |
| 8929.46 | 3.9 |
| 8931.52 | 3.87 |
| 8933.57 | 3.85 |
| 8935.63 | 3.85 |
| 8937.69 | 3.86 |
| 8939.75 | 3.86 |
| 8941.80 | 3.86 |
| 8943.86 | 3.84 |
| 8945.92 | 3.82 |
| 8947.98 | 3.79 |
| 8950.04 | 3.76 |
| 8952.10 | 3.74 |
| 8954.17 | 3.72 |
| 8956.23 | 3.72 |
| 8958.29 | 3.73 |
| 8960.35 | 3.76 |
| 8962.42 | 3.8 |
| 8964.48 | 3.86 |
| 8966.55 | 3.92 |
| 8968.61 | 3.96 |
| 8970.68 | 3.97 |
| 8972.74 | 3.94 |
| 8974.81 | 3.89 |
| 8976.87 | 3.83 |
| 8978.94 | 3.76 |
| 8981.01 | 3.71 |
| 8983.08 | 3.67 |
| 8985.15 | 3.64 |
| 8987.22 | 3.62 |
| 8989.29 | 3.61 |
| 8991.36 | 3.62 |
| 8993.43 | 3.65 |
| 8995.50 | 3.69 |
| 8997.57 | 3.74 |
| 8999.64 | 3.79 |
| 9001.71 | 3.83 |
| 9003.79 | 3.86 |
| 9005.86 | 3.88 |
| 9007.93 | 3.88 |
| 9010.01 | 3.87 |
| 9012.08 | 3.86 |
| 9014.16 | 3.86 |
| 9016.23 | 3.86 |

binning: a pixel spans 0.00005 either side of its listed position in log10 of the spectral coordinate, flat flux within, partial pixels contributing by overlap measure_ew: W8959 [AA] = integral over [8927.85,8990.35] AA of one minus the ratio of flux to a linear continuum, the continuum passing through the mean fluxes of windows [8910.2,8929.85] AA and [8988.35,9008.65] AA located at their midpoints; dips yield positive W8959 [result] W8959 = 1.2 AA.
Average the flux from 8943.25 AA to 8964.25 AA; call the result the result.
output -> 3.77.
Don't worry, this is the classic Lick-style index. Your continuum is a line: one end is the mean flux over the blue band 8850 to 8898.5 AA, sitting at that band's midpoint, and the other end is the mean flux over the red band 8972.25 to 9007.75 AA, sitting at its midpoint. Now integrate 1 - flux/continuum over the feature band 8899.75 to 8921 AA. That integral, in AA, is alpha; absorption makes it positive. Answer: -1.67 AA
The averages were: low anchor 3.61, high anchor 3.75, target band 3.94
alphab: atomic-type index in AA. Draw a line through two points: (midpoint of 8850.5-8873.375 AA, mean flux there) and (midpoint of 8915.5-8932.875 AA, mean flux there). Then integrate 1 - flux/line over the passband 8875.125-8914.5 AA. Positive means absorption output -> 1.8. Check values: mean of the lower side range 3.68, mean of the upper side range 3.99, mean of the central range 3.67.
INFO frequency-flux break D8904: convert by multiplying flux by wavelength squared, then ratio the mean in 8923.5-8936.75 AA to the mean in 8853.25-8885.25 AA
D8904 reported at 1.11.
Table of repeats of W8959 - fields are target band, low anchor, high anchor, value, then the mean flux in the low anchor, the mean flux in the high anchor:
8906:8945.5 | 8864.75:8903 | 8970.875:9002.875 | -3.3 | 3.56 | 3.74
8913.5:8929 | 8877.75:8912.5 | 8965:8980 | -1.1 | 3.67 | 3.89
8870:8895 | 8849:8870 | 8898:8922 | 2.1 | 3.73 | 3.93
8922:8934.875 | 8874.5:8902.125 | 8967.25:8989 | -0.9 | 3.57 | 3.79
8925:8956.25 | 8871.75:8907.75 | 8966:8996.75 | -1.2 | 3.6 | 3.76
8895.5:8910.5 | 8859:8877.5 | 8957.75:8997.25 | -0.8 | 3.57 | 3.77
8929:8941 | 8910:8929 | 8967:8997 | 0.3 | 4.01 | 3.76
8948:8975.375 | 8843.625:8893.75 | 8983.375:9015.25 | -0.8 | 3.63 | 3.76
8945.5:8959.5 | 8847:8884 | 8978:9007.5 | -0.2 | 3.64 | 3.72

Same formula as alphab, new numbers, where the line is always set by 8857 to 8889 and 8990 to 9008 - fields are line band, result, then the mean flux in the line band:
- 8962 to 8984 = -0.8 AA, 3.85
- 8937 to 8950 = -0.6 AA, 3.83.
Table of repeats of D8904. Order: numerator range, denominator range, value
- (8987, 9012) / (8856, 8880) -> 1.08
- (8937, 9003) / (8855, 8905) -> 1.07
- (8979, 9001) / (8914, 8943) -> 0.95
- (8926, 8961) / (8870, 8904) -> 1.08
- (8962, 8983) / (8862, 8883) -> 1.12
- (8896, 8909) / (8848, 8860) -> 1.01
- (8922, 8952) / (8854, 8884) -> 1.10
